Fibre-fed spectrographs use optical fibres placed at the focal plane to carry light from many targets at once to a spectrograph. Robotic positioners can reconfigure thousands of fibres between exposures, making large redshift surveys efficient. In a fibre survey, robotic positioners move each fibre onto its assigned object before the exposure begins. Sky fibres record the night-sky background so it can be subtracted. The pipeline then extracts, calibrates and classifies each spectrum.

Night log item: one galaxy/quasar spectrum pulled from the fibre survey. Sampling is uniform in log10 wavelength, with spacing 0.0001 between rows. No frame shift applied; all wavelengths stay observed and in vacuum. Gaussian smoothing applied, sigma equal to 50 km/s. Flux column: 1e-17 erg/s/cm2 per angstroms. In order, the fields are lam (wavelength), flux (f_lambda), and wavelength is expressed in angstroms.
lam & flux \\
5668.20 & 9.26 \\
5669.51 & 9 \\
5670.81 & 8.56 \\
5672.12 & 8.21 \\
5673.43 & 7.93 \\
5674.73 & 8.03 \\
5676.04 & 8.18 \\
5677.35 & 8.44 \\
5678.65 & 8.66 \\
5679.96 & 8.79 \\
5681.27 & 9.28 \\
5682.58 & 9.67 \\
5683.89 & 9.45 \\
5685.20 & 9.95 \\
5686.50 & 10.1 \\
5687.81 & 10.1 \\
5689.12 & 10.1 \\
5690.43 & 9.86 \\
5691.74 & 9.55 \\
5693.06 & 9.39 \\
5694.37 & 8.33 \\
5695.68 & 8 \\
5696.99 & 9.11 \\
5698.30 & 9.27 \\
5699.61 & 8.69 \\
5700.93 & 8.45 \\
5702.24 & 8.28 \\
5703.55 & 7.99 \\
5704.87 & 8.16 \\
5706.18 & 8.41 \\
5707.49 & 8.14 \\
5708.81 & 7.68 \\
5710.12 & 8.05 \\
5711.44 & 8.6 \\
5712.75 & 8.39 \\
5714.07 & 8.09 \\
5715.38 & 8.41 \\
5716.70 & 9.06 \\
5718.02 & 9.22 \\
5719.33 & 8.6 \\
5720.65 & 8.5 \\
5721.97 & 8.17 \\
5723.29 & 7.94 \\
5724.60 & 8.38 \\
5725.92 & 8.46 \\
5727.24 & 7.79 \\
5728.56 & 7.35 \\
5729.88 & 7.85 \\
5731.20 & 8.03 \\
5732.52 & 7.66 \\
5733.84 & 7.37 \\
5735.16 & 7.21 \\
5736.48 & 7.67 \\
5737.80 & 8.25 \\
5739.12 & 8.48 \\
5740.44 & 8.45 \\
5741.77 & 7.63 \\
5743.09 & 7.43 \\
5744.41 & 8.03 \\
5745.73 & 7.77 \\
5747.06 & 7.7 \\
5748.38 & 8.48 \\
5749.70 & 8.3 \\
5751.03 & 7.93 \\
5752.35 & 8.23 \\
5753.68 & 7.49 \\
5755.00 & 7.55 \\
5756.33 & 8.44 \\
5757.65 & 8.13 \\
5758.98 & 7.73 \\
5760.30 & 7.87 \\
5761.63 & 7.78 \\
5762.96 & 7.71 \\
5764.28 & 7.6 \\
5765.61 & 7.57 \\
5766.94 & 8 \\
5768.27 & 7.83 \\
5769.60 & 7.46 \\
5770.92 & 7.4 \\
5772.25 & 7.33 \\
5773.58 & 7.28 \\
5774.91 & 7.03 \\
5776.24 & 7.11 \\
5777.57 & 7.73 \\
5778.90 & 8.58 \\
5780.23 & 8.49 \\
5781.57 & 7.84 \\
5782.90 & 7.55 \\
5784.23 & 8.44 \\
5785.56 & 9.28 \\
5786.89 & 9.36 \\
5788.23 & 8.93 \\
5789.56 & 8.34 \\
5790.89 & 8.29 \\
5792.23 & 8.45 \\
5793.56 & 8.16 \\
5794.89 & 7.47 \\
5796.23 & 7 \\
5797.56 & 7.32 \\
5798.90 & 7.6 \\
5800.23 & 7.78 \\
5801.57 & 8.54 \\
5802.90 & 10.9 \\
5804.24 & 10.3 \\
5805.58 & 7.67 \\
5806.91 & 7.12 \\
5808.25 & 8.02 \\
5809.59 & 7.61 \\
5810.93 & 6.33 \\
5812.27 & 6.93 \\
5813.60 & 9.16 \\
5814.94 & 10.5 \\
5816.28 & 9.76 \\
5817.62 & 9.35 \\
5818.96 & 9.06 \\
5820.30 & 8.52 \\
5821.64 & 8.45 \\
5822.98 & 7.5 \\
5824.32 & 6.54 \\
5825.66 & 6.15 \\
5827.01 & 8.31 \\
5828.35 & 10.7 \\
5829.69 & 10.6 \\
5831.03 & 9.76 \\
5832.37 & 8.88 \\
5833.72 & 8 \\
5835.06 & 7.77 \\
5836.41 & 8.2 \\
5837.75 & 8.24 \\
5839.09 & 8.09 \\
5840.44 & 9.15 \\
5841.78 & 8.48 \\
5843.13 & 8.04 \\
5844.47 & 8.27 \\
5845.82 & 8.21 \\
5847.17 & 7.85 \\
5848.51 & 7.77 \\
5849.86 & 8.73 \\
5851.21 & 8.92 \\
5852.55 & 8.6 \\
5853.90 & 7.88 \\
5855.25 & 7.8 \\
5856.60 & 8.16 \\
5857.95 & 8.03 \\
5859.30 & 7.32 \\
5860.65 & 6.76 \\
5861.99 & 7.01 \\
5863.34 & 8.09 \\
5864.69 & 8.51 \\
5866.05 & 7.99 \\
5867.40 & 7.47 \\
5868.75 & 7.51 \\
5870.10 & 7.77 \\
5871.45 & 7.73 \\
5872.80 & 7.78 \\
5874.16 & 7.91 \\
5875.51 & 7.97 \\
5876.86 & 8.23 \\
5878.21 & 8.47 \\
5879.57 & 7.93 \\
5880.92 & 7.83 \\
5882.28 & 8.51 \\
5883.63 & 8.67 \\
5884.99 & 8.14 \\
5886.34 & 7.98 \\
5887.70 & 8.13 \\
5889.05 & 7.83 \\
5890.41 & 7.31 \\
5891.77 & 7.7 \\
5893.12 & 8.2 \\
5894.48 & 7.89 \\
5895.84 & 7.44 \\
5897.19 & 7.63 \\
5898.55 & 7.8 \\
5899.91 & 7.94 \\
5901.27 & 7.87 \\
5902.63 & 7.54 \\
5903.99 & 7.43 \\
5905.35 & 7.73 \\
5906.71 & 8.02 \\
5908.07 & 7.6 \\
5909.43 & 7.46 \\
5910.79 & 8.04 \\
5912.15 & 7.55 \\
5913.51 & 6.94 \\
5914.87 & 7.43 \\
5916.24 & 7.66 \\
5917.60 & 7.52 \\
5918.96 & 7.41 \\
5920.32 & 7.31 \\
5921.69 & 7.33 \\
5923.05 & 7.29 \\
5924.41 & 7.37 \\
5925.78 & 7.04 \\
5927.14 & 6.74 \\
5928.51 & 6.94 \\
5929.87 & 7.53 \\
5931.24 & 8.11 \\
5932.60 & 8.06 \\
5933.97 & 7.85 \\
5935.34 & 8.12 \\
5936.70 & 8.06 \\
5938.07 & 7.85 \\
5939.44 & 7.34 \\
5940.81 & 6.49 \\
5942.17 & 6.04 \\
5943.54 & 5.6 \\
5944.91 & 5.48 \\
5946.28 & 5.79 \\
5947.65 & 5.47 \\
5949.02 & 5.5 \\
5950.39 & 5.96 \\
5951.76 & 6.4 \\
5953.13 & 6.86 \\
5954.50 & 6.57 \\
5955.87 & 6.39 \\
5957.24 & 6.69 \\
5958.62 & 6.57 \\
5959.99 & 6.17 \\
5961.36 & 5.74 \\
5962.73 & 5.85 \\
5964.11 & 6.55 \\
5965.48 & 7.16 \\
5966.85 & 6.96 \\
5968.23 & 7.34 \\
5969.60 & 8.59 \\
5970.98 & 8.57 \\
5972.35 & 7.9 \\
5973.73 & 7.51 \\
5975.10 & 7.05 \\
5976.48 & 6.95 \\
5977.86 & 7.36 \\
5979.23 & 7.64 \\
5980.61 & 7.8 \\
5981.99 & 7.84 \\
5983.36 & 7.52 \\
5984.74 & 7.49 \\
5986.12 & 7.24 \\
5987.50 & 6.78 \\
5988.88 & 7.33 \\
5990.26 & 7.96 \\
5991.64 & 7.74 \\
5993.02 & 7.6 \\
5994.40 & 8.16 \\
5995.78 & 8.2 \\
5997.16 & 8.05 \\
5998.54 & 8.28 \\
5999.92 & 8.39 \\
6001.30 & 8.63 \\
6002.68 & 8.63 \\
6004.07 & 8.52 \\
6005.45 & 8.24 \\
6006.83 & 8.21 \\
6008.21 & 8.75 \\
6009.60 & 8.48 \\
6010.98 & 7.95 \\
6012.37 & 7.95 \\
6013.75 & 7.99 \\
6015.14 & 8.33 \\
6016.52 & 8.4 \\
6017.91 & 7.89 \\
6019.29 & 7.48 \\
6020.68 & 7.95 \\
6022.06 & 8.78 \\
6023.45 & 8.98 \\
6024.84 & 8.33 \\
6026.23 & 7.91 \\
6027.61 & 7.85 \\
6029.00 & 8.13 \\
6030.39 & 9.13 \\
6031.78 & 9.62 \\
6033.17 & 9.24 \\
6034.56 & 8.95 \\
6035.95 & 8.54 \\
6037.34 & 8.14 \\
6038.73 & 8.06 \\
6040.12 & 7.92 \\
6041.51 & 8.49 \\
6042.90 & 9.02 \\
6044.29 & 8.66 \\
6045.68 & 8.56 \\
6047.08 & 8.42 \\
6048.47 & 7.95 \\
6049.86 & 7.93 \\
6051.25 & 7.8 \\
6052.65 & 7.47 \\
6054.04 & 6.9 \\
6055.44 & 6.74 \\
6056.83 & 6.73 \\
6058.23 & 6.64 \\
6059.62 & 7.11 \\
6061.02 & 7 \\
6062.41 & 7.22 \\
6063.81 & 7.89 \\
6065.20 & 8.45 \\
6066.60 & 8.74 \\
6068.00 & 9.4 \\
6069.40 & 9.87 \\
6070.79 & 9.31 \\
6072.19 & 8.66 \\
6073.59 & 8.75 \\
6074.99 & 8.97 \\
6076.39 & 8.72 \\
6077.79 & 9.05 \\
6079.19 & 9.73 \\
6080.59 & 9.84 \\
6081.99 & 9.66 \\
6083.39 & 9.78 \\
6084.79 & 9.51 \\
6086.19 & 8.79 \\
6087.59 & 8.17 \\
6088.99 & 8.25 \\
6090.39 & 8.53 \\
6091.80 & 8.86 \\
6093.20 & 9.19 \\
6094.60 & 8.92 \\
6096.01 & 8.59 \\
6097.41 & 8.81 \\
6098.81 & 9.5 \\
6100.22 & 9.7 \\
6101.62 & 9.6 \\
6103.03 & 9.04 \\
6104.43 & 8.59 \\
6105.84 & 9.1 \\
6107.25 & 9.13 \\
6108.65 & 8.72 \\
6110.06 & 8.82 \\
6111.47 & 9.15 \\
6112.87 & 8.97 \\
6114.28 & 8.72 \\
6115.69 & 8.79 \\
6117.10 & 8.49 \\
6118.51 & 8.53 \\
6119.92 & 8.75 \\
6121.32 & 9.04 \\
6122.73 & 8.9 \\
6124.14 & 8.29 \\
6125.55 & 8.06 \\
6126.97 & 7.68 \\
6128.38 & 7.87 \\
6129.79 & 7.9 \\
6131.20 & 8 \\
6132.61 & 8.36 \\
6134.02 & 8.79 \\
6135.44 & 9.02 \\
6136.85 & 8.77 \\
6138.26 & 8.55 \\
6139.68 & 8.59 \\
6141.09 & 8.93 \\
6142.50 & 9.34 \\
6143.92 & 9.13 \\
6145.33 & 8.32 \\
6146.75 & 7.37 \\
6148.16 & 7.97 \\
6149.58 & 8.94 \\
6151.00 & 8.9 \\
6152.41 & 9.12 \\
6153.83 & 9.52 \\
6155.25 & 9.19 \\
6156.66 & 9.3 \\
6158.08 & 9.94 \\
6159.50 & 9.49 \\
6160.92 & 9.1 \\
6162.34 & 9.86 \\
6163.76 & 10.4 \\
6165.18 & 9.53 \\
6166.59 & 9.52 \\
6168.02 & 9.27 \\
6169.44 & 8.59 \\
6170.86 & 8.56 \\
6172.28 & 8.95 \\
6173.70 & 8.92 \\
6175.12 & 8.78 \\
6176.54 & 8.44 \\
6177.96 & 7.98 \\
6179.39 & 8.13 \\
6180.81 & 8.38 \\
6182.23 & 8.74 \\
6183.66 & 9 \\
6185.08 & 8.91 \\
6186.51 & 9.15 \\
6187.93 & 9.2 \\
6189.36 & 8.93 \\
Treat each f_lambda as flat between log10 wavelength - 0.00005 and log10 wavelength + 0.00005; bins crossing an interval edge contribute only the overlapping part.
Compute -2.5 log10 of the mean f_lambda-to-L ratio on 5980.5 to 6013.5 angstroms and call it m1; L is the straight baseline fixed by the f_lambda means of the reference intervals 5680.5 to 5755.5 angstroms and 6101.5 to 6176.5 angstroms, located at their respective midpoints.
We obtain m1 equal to 0.09 mag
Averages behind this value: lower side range 8.43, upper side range 8.84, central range 7.99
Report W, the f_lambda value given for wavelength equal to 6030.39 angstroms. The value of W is 9.13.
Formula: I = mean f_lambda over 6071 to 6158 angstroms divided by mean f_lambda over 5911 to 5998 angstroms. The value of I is 1.23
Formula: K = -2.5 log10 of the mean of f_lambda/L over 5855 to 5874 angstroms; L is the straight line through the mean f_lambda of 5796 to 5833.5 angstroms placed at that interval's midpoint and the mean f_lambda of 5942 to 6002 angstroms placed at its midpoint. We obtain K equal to 0.04 mag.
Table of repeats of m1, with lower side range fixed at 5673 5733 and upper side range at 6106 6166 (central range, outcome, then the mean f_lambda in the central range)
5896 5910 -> 0.14 mag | 7.69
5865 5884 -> 0.09 mag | 7.98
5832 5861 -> 0.07 mag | 8.15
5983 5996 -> 0.16 mag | 7.58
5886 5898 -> 0.12 mag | 7.79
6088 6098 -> 0.01 mag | 8.72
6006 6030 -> 0.07 mag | 8.21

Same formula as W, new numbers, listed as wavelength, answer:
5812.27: 6.93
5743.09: 7.43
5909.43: 7.46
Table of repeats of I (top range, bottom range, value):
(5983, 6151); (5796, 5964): 1.09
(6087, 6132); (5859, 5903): 1.11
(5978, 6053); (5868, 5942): 1.06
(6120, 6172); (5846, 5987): 1.19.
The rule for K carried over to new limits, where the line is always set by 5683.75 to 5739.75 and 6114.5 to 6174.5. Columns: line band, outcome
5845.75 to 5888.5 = 0.084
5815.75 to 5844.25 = 0.007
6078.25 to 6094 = -0.041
